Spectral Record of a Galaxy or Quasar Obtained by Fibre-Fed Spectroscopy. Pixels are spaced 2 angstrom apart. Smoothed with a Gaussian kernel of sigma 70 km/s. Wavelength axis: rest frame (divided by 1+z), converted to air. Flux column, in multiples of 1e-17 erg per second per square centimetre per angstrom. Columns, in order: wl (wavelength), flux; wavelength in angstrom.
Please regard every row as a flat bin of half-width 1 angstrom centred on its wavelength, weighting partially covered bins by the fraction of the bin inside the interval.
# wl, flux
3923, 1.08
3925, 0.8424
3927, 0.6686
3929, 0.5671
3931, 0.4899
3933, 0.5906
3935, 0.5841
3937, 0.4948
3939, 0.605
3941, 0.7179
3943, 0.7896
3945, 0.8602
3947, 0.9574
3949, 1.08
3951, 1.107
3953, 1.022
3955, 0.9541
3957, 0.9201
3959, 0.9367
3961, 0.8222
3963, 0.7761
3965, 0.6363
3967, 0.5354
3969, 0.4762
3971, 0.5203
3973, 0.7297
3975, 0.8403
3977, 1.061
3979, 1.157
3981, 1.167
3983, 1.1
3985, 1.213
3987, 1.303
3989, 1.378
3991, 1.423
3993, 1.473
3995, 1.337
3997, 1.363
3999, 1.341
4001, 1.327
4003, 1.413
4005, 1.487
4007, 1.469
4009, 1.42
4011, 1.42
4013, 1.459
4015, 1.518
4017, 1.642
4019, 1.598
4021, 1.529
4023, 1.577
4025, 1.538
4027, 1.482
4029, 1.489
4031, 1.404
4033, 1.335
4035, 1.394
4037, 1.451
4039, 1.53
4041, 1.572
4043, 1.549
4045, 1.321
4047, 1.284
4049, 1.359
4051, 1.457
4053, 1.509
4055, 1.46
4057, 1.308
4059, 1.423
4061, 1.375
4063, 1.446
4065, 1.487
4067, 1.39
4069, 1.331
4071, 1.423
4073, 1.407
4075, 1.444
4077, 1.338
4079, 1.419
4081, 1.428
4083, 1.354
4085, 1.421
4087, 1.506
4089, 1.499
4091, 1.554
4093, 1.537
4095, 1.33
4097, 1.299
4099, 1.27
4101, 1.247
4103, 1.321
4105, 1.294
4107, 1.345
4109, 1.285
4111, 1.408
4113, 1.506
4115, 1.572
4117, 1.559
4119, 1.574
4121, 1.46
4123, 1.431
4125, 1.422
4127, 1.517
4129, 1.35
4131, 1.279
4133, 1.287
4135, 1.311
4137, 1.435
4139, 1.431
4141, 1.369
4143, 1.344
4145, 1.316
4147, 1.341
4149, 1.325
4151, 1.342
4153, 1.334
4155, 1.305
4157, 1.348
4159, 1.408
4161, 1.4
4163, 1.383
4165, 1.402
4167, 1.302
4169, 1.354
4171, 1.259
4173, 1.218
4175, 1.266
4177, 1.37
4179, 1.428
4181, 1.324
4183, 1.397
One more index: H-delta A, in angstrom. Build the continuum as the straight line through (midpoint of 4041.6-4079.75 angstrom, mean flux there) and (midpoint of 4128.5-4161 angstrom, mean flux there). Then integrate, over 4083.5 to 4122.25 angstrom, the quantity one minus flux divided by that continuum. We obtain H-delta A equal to -1.19 angstrom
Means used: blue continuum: 1.41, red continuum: 1.35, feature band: 1.42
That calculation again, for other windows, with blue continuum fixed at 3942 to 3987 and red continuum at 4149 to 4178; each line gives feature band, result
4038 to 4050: -4.0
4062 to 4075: -3.3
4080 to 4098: -4.0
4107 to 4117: -1.8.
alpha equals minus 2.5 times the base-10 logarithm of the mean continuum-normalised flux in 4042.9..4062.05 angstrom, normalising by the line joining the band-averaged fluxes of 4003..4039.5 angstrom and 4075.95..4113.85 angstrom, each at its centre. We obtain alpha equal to 0.03 mag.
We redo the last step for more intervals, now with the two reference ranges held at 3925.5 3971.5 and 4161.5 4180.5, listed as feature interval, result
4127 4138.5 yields -0.10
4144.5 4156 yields -0.04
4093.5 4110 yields -0.14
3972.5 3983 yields -0.22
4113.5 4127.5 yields -0.25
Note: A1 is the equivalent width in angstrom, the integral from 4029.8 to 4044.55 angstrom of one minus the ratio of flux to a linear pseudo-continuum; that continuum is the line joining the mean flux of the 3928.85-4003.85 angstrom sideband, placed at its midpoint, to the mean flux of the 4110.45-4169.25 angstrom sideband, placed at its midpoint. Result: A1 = -4.22 angstrom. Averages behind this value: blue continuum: 0.953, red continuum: 1.39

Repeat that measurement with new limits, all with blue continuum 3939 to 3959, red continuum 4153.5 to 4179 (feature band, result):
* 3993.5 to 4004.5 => -3.8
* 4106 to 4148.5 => -4.9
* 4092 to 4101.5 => -1.1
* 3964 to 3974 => 3.9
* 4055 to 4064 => -2.1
